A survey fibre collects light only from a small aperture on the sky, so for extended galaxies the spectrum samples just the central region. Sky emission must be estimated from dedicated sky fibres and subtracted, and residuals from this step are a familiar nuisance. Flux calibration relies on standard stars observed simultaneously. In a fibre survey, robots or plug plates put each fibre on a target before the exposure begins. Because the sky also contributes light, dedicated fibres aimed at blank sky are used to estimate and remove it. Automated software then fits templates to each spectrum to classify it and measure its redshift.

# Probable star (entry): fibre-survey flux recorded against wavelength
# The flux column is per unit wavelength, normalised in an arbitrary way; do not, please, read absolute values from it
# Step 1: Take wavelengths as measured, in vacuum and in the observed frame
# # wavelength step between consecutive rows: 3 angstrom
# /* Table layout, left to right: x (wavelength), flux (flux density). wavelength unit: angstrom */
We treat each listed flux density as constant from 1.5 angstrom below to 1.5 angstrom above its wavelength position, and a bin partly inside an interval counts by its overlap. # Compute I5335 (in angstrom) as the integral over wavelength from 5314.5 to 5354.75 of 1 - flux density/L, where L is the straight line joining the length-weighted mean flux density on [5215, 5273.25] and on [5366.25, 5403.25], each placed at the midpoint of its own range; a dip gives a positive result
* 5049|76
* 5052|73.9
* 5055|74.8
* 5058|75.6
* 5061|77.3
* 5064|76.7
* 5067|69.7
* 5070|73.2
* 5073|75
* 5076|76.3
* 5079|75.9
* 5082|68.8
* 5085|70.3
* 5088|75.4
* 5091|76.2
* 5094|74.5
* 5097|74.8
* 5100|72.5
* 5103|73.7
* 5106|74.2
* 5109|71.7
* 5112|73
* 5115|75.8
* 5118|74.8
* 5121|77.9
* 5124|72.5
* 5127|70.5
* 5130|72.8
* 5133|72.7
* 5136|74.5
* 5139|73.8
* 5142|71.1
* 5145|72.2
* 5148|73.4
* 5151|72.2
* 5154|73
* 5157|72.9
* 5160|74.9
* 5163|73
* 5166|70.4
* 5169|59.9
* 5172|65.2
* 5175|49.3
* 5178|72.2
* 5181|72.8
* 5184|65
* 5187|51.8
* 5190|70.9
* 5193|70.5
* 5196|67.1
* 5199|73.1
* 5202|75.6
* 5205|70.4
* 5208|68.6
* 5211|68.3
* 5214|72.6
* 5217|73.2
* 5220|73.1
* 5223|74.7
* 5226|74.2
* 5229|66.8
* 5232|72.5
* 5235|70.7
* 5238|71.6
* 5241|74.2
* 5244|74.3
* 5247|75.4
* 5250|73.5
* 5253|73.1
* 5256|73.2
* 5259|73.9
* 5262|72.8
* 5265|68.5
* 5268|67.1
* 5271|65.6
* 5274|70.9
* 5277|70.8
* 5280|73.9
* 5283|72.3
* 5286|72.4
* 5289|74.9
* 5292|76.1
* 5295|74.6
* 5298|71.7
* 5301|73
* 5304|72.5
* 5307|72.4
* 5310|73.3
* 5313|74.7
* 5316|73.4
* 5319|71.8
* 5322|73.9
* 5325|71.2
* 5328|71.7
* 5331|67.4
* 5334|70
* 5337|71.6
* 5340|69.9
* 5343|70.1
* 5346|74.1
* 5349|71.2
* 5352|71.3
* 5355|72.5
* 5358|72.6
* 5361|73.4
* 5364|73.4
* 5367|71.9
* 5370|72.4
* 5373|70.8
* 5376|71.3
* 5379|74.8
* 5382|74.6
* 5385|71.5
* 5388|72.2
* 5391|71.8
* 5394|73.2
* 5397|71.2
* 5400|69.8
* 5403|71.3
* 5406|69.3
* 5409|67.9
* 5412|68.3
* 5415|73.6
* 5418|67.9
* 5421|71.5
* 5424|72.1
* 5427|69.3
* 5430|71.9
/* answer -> 0.4 angstrom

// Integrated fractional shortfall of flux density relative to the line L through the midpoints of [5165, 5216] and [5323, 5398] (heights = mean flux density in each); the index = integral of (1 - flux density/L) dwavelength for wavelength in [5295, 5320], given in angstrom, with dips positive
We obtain -0.90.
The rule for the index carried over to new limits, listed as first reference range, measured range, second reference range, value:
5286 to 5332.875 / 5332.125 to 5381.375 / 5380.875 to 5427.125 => -0.05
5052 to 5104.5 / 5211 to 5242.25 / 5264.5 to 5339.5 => 0.20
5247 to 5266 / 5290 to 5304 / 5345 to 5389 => -0.20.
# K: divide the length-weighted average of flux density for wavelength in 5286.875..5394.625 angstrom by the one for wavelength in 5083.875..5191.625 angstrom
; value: 1.0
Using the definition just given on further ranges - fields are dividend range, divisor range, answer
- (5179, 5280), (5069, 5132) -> 0.96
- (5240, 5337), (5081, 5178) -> 1.01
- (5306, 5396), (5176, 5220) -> 1.04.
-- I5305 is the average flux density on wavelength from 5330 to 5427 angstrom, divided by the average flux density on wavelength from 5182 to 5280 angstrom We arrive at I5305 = 1.0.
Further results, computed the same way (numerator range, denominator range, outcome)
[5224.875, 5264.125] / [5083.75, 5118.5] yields 0.98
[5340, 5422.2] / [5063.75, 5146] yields 0.97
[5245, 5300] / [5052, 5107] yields 0.97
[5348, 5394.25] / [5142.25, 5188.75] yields 1.07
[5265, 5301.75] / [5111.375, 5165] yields 0.98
